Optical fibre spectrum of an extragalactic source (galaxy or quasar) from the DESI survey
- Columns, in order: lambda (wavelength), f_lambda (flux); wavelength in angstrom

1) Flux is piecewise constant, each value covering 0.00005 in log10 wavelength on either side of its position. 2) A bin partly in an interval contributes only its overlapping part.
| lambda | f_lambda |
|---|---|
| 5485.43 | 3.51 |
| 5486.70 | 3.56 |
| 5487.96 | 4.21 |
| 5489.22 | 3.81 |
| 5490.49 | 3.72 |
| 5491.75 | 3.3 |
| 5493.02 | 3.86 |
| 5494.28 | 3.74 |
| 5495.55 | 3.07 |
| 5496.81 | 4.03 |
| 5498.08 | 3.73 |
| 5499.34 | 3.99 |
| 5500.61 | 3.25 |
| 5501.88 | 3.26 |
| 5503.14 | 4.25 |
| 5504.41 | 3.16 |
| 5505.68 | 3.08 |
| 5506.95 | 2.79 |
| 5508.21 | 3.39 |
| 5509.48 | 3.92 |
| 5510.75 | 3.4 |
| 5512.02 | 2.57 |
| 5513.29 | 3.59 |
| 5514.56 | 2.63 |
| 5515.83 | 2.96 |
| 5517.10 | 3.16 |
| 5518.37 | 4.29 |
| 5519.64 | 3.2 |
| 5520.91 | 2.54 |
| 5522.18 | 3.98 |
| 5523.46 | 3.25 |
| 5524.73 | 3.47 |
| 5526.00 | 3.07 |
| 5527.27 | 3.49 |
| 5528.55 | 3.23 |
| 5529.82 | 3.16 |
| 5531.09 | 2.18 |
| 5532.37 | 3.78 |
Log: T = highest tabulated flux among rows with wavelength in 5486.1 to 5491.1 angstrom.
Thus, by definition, 4.21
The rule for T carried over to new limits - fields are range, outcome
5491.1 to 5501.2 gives 4.03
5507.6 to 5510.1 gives 3.92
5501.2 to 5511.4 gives 4.25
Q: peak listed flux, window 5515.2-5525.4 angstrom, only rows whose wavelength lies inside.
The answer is 4.29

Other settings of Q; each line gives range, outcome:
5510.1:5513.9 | 3.59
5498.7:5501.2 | 3.99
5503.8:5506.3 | 3.16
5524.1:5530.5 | 3.49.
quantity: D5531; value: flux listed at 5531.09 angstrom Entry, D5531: 2.18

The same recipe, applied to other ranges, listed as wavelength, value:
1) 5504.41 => 3.16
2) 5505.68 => 3.08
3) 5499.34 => 3.99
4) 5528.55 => 3.23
